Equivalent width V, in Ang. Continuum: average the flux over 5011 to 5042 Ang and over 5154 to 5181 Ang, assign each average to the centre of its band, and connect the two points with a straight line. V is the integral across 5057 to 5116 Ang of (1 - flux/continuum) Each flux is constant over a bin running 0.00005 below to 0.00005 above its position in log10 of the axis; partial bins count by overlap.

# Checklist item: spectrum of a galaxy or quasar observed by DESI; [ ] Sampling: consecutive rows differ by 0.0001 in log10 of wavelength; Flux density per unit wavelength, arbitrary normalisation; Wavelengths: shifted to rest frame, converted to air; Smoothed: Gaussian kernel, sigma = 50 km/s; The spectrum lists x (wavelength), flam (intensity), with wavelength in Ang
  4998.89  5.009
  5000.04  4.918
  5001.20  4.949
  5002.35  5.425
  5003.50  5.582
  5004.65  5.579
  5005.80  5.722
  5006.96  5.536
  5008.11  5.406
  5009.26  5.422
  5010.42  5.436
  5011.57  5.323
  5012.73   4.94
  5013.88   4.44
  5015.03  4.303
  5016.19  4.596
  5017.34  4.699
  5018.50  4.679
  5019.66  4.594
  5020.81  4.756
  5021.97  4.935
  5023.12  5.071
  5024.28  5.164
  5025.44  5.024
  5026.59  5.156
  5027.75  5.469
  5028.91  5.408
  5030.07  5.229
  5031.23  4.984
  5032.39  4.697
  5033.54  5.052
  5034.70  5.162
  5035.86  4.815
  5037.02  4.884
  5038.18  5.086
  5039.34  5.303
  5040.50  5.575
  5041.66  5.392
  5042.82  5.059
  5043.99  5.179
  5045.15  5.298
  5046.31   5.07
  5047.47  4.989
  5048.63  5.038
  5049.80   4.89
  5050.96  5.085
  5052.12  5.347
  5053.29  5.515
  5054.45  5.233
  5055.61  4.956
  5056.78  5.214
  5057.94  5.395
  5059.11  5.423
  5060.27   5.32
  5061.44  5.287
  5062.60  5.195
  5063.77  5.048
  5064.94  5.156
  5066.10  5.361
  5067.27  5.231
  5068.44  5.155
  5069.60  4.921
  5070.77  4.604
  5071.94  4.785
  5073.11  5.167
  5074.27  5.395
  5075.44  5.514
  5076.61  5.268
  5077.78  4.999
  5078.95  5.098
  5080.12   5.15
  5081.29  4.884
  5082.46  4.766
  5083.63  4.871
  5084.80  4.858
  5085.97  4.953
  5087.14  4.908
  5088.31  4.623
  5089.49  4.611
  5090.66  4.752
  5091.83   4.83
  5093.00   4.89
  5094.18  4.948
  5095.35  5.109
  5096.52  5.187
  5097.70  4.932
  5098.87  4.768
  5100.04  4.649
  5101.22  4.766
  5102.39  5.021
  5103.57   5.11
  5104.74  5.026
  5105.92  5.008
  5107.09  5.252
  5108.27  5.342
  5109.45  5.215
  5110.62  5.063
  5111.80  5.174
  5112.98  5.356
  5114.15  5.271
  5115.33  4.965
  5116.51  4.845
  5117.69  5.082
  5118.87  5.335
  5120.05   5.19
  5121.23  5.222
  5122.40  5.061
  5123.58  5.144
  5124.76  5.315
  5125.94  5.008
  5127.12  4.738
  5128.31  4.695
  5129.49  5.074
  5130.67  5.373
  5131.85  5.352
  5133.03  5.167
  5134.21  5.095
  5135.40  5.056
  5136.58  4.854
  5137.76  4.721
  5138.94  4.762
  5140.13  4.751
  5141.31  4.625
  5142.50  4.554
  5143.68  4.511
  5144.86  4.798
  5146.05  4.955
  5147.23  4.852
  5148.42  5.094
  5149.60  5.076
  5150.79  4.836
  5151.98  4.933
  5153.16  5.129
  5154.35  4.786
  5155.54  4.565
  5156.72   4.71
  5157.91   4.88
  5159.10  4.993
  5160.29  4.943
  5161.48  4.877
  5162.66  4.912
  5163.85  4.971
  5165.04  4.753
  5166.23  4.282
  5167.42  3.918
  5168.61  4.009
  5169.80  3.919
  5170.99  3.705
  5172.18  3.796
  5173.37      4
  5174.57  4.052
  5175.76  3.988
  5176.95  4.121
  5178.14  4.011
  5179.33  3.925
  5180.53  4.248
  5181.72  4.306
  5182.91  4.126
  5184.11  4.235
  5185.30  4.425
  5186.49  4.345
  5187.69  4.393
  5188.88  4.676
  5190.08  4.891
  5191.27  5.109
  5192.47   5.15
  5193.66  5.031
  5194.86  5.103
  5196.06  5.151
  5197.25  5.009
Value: -4.2 Ang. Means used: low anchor 4.99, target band 5.05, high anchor 4.36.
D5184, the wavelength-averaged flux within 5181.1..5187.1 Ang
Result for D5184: 4.29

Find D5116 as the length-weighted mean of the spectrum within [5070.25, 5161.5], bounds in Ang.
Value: 4.98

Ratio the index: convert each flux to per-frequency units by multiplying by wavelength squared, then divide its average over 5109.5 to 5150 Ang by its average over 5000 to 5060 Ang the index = 1.02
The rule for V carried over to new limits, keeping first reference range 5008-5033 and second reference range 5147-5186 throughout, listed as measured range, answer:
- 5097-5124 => -2.4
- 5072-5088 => -0.9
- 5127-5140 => -1.2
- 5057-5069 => -1.1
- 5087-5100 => -0.4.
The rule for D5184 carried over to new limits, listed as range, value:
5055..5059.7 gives 5.25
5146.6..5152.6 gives 4.96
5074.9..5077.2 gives 5.38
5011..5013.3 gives 5.12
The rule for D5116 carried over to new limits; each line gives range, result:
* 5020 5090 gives 5.1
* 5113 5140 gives 5.06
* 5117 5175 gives 4.79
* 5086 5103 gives 4.86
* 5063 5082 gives 5.11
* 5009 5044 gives 5.02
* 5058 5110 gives 5.03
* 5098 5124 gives 5.08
